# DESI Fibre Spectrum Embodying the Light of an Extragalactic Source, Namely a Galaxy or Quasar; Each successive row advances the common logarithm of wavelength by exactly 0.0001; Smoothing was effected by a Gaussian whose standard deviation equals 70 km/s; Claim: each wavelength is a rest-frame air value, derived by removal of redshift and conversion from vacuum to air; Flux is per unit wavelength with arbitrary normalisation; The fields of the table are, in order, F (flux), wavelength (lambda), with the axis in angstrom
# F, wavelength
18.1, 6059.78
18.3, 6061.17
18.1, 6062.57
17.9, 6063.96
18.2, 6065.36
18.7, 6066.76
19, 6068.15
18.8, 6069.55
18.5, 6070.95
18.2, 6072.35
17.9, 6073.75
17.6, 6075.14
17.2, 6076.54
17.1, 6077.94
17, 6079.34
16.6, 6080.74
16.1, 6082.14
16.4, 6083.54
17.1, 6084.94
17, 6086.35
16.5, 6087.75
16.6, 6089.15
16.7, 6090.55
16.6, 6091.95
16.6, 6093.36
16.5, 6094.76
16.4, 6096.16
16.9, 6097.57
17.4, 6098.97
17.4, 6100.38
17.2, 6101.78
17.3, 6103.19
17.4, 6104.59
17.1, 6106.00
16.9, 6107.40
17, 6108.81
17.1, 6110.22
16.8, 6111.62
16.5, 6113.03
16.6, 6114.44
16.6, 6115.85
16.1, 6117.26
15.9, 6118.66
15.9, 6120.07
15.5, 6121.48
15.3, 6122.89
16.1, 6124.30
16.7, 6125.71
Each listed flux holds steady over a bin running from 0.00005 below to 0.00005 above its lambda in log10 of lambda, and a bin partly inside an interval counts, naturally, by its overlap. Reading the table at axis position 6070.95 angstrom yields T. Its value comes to 18.5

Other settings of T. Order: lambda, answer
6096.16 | 16.4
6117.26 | 16.1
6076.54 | 17.2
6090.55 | 16.7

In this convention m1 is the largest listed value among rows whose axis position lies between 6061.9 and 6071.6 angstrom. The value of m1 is 19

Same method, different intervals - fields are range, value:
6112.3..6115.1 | 16.6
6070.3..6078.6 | 18.5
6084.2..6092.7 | 17.1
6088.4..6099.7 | 17.4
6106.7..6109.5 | 17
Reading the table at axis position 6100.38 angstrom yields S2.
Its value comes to 17.4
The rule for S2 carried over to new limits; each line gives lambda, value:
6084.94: 17.1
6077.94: 17.1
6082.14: 16.1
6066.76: 18.7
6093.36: 16.6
